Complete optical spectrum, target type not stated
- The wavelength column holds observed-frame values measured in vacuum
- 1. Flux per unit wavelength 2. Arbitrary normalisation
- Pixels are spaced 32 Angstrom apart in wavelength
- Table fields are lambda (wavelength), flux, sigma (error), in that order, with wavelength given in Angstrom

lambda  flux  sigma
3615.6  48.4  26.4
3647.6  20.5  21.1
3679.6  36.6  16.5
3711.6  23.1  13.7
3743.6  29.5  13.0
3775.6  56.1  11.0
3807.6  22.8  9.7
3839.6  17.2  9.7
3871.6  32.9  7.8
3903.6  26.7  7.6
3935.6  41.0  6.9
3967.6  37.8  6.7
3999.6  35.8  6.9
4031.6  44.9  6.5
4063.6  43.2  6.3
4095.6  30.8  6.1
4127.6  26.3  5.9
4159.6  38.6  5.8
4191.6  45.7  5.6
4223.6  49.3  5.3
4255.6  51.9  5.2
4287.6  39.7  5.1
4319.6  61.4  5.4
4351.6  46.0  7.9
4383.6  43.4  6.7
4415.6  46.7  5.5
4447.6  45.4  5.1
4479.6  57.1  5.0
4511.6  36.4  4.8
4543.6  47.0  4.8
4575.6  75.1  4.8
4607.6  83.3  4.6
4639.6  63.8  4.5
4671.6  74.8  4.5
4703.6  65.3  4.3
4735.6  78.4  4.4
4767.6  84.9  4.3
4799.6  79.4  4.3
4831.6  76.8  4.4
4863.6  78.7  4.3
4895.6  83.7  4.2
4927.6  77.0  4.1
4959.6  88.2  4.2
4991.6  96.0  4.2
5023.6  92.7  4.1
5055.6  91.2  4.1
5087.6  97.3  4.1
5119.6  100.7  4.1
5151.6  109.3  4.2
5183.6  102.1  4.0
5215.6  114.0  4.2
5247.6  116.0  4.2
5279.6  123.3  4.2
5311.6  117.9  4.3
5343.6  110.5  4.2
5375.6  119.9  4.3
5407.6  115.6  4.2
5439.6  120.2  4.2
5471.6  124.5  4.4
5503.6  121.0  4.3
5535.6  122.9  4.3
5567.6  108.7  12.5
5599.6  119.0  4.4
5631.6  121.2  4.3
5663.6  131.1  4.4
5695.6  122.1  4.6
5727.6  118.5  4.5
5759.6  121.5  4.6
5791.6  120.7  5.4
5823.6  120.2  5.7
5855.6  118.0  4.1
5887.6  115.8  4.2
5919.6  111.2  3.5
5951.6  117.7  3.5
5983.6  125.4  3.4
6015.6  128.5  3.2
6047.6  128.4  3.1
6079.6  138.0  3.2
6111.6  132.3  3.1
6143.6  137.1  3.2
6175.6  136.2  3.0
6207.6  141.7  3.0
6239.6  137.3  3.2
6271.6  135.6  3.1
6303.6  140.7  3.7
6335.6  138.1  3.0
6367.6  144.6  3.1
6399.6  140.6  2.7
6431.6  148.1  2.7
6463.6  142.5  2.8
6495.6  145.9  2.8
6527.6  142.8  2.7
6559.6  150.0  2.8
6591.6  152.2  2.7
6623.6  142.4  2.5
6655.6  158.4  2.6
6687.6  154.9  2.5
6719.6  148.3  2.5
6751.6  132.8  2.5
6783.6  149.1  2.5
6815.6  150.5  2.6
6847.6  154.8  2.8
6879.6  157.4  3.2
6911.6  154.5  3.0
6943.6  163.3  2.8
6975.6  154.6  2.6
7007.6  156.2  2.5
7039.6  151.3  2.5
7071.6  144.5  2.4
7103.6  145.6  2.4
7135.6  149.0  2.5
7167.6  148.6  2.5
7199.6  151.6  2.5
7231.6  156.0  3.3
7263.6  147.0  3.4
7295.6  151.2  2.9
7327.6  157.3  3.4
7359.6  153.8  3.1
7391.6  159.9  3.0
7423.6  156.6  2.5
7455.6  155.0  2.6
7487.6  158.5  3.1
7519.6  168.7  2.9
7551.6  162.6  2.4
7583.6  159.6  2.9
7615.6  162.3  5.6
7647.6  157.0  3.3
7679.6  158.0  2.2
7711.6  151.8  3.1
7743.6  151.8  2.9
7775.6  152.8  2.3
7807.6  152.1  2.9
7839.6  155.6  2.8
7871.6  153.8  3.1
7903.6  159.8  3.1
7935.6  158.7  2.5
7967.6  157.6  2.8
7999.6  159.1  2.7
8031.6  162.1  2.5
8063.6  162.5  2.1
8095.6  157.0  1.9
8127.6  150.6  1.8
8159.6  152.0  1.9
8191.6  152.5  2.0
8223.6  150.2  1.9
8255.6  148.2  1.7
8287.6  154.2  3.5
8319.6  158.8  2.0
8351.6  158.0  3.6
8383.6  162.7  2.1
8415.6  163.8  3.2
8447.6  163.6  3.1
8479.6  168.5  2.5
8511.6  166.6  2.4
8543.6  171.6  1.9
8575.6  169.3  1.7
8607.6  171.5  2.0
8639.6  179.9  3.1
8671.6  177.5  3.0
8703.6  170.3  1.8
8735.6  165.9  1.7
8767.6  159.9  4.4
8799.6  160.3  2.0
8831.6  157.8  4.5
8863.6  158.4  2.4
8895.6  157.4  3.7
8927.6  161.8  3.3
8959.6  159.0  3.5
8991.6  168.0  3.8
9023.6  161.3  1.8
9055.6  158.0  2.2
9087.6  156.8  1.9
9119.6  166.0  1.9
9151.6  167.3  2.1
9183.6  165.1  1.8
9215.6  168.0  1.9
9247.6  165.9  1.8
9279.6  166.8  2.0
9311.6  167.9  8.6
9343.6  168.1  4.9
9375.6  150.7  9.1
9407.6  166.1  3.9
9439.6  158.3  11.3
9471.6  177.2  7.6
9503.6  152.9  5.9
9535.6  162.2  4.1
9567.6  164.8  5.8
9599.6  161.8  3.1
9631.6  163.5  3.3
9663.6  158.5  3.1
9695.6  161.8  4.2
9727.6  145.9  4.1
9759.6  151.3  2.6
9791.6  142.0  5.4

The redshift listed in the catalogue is 0.14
